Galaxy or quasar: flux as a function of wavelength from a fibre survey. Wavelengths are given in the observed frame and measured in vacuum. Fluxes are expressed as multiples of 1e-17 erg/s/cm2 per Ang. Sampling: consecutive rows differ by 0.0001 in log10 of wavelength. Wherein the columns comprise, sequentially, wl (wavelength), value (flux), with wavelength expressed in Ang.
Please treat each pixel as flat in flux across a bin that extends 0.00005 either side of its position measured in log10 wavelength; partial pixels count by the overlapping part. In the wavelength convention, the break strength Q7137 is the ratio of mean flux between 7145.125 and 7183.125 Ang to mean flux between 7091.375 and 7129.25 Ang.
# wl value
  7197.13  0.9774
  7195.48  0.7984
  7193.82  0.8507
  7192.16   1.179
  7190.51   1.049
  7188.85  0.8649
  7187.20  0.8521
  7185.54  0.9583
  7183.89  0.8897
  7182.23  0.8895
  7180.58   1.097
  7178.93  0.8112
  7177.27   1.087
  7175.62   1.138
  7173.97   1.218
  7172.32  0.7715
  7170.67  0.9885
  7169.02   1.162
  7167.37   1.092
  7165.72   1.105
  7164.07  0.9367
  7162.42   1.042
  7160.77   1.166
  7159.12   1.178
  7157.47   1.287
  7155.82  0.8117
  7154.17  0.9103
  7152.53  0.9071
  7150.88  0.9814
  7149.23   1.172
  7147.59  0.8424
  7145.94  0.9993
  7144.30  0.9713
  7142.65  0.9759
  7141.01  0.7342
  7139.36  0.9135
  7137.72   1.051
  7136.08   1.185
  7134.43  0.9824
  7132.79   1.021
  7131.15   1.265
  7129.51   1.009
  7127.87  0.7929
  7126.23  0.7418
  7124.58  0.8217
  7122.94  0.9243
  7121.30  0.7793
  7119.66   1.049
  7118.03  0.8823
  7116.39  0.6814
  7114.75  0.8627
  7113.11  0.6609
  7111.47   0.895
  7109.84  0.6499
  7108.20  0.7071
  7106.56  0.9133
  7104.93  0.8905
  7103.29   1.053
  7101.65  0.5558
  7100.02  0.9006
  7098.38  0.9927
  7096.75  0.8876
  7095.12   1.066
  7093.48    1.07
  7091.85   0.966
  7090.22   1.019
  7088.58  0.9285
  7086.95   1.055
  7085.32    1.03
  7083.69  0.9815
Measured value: 1.19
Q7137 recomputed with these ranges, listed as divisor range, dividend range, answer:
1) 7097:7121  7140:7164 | 1.19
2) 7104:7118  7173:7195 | 1.25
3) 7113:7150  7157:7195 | 1.10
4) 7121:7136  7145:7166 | 1.08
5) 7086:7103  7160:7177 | 1.12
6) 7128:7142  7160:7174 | 1.03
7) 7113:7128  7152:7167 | 1.26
